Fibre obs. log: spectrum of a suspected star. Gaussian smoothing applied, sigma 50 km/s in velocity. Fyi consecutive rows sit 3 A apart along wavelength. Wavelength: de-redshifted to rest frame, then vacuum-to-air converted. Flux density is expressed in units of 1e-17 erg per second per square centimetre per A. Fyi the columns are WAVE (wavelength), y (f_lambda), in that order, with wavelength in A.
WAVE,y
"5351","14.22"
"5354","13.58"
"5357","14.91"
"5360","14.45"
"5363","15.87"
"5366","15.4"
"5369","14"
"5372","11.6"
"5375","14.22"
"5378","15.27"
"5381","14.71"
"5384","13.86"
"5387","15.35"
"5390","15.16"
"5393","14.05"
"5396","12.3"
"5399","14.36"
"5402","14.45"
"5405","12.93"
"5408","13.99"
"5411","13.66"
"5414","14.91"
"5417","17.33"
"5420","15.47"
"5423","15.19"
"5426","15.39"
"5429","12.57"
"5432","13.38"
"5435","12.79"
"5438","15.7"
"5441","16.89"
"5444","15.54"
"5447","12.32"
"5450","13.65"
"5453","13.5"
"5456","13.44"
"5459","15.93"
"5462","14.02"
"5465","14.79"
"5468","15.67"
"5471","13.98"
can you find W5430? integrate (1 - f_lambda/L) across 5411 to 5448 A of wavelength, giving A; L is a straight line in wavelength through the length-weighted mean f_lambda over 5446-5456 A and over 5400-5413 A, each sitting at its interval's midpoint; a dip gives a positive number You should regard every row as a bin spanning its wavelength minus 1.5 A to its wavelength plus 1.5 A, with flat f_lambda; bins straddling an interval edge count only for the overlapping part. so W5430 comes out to -3.4 A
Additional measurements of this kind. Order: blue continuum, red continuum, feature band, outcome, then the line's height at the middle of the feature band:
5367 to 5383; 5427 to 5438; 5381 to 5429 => -2.86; 13.7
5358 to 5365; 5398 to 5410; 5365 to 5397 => 0.86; 14.6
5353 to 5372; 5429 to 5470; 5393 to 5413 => 1.04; 14.4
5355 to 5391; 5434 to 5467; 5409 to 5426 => -0.92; 14.5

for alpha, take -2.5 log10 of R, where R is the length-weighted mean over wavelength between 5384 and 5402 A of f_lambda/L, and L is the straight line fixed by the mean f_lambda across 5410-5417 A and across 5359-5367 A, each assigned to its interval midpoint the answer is 0.06 mag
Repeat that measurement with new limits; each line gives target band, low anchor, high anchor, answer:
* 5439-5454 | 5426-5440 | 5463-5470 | -0.01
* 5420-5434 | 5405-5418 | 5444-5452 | 0.00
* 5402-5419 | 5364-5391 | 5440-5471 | -0.01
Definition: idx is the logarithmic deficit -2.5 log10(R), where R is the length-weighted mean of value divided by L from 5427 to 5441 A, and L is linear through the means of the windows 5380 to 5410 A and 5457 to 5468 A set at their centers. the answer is 0.04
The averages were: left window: 14.1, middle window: 14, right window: 14.9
